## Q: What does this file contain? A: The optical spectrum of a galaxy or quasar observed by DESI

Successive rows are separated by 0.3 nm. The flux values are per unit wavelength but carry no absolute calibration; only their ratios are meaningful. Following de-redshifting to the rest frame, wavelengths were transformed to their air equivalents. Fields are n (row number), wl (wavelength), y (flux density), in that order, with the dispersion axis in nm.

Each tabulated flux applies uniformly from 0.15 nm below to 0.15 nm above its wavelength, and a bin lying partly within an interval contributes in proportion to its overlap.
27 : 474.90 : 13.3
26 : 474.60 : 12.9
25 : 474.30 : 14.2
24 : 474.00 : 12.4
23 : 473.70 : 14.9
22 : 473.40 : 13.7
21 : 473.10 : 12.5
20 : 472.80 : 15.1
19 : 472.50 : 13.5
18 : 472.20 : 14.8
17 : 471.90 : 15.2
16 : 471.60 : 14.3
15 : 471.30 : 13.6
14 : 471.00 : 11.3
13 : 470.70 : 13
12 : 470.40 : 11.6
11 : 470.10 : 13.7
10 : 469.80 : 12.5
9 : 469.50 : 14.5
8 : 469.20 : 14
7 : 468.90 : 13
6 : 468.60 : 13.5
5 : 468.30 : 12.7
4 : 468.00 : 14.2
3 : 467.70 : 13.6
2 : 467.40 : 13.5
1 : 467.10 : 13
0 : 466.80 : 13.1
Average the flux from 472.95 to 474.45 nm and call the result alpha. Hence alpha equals 13.5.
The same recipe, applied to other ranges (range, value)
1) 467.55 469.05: 13.4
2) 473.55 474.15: 13.7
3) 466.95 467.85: 13.4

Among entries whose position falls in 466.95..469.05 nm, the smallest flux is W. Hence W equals 12.7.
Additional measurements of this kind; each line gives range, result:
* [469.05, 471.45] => 11.3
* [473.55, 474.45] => 12.4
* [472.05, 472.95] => 13.5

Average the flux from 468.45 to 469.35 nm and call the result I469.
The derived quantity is 13.5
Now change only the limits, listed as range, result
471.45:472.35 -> 14.8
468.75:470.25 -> 13.5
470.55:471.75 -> 13.1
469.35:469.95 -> 13.5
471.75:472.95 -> 14.6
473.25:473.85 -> 14.3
